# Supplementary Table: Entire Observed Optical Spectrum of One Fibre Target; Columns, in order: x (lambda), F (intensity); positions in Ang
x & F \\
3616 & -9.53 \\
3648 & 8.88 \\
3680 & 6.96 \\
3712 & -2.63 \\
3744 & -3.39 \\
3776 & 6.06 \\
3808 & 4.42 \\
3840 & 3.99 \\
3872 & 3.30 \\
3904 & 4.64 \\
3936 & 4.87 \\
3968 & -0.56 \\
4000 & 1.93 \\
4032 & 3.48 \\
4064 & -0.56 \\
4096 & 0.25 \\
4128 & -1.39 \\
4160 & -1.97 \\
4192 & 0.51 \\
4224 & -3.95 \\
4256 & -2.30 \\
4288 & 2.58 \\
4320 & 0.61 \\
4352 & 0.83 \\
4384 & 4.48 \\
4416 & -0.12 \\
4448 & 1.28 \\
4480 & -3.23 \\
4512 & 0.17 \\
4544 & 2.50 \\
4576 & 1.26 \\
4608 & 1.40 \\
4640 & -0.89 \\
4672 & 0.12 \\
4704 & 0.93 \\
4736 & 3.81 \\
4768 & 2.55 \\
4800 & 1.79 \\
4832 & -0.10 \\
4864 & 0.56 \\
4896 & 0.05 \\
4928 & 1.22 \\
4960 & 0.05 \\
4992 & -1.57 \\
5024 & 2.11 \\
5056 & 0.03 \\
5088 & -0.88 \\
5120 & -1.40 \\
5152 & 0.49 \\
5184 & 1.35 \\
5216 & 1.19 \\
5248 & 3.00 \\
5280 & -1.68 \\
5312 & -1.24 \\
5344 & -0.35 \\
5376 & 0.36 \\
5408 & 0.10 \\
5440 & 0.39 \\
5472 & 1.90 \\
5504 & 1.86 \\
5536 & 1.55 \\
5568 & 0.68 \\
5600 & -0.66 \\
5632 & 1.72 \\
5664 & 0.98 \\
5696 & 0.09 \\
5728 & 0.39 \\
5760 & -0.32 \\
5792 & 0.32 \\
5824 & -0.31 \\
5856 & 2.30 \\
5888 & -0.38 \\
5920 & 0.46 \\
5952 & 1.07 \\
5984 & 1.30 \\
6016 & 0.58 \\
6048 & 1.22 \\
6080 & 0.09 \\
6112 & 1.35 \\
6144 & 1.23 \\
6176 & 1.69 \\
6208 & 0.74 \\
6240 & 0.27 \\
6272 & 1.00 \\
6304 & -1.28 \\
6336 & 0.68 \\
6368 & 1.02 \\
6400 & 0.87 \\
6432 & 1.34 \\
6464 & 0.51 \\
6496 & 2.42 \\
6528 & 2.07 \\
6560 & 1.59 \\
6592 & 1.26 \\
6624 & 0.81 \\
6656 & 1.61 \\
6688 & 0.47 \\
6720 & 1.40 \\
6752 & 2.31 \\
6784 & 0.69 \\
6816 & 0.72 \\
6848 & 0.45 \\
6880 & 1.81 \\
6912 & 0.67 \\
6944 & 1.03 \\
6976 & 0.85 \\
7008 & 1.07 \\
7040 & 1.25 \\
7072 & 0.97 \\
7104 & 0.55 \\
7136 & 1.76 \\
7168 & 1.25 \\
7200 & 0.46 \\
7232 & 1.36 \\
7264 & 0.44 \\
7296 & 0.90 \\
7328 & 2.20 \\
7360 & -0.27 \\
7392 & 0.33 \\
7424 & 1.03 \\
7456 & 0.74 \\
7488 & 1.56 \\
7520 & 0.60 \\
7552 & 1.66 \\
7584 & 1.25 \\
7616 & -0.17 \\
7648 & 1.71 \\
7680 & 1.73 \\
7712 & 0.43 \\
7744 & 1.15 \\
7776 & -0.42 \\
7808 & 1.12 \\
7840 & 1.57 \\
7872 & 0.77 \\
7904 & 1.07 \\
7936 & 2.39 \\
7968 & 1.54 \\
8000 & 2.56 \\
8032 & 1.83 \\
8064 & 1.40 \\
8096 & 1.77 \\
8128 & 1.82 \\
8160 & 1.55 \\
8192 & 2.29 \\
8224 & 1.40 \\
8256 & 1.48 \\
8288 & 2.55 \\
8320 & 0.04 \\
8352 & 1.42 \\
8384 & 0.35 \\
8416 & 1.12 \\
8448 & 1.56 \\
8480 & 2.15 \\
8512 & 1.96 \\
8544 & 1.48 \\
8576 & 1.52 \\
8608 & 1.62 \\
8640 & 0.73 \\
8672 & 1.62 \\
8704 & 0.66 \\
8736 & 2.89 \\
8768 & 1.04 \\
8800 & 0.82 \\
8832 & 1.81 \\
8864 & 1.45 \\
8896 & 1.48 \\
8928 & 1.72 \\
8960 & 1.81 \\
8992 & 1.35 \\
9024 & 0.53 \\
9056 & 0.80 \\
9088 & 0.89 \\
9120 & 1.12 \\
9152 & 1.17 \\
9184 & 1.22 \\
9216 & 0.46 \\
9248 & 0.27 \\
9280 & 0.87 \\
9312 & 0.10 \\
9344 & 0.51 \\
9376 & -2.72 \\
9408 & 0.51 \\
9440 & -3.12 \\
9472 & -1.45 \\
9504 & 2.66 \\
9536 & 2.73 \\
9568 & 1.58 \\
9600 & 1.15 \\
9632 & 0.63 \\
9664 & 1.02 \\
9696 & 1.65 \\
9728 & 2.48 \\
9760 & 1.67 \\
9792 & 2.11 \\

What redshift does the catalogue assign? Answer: 0.75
